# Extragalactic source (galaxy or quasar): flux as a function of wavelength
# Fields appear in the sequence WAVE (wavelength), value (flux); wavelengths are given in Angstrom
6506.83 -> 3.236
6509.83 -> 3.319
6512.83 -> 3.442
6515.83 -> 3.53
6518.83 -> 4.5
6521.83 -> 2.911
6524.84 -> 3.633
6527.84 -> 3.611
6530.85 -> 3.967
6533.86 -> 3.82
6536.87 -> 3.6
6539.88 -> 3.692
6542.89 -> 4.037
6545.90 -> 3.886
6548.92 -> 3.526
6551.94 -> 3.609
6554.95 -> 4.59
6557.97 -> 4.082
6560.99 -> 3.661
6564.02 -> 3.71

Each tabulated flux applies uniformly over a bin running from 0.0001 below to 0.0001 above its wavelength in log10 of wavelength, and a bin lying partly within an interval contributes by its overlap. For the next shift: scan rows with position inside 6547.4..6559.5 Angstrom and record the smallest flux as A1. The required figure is 3.526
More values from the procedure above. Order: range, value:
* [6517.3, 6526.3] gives 2.911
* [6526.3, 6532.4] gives 3.611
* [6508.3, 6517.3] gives 3.319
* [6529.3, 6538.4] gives 3.6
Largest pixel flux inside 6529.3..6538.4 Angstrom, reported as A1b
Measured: 3.967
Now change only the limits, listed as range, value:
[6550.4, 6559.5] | 4.59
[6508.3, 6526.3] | 4.5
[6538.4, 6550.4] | 4.037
